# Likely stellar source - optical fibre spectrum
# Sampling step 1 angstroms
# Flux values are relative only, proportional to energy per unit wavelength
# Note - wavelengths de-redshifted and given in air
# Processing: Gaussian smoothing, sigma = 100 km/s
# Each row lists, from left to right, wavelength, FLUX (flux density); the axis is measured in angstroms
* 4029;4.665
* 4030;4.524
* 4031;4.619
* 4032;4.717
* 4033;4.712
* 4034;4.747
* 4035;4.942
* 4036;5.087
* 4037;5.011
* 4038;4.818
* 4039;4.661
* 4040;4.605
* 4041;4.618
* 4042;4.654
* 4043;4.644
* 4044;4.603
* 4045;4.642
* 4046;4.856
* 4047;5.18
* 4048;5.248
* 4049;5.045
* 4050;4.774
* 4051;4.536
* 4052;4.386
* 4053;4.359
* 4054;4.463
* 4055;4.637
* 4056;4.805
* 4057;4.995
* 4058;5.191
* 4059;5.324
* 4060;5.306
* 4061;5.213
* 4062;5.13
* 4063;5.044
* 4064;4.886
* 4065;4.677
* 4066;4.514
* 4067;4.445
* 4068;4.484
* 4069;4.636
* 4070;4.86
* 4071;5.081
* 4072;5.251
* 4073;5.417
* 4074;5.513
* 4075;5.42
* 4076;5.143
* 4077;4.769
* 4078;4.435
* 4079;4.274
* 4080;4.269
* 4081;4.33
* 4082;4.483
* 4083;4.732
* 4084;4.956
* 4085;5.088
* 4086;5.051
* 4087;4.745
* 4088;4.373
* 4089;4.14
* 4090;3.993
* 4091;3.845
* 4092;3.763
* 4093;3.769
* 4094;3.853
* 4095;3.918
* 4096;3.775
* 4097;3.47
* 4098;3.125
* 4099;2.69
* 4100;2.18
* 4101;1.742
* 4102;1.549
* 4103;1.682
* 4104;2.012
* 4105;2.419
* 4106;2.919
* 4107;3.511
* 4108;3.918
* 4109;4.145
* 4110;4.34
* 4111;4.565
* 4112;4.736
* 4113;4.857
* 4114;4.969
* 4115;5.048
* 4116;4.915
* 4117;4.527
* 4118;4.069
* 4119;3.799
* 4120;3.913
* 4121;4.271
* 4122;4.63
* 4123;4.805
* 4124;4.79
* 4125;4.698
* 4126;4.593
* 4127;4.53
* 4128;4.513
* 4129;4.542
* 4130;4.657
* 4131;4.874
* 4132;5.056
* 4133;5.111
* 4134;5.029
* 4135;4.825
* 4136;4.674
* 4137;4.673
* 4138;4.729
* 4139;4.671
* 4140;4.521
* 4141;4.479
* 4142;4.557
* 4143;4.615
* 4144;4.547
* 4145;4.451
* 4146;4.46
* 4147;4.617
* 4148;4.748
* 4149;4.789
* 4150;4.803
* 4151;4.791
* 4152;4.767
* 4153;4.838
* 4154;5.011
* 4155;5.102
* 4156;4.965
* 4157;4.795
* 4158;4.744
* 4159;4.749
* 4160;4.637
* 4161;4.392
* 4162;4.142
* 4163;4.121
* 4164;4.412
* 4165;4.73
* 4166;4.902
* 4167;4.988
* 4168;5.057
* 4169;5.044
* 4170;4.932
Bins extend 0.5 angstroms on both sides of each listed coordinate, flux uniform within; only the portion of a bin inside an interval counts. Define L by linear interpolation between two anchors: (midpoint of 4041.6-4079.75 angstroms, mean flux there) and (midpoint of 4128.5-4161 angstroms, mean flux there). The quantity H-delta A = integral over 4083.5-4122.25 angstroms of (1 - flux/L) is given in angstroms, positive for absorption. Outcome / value 7.9 angstroms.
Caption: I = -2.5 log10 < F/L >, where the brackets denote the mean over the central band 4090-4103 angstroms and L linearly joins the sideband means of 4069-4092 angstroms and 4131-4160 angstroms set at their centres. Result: 0.45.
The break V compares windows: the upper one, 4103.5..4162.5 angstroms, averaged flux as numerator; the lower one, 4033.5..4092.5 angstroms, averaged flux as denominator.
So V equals 0.95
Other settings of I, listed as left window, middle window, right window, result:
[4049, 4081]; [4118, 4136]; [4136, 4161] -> 0.03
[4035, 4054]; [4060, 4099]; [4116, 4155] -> 0.04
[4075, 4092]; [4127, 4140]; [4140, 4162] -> -0.02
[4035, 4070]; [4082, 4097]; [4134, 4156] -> 0.12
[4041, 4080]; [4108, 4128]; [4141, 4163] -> 0.05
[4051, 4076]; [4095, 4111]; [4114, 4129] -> 0.48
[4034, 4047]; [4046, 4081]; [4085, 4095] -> -0.08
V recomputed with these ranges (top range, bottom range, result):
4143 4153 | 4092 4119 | 1.31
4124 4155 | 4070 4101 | 1.10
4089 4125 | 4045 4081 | 0.77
